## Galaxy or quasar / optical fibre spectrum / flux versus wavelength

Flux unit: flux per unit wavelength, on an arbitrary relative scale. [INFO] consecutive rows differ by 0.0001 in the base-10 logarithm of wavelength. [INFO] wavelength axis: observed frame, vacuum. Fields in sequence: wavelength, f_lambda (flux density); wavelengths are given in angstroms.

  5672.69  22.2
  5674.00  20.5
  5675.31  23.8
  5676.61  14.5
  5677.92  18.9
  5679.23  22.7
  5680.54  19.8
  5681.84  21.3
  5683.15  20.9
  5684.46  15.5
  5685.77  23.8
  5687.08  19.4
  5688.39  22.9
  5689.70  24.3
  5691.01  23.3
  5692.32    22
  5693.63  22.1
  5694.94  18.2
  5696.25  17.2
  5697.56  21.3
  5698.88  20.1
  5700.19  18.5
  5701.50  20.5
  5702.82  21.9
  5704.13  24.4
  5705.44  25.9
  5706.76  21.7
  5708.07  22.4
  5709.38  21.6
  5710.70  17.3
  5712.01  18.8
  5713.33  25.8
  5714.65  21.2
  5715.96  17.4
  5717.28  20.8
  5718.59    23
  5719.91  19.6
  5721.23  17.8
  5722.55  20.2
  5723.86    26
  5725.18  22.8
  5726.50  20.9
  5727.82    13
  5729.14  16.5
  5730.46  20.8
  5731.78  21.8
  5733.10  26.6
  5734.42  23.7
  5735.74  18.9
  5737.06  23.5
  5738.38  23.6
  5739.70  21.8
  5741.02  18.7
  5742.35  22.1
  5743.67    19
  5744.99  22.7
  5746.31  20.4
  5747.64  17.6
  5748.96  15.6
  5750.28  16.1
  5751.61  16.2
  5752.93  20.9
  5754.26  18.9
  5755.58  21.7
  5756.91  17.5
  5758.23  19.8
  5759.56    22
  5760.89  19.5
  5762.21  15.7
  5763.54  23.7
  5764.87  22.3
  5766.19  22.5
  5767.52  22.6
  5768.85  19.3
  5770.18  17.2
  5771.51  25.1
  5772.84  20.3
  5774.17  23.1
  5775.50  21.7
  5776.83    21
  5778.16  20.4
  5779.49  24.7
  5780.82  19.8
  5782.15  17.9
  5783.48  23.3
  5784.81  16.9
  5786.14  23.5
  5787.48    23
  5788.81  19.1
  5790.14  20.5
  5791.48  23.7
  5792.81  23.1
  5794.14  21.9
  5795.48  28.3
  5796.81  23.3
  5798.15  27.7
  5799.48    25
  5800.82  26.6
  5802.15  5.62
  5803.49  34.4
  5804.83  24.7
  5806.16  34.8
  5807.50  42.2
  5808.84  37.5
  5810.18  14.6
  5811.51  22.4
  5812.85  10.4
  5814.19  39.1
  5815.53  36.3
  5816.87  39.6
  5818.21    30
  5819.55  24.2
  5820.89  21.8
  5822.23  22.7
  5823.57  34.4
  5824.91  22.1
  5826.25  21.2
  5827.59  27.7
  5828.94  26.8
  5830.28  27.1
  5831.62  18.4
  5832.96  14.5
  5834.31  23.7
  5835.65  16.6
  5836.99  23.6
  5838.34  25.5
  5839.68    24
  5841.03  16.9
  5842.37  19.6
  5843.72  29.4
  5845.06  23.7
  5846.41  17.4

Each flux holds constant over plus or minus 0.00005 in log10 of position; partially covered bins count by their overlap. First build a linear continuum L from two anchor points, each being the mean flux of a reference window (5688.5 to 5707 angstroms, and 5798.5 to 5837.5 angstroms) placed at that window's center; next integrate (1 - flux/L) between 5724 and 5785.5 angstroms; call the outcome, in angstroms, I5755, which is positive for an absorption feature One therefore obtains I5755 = 8.0 angstroms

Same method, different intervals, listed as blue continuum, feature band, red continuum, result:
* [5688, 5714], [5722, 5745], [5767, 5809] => 1.1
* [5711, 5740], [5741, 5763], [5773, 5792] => 2.1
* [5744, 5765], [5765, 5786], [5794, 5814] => 0.8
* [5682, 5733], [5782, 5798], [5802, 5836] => 1.6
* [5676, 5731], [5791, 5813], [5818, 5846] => -2.6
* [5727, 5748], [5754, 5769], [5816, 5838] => 0.9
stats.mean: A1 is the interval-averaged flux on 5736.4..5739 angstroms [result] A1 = 23.6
